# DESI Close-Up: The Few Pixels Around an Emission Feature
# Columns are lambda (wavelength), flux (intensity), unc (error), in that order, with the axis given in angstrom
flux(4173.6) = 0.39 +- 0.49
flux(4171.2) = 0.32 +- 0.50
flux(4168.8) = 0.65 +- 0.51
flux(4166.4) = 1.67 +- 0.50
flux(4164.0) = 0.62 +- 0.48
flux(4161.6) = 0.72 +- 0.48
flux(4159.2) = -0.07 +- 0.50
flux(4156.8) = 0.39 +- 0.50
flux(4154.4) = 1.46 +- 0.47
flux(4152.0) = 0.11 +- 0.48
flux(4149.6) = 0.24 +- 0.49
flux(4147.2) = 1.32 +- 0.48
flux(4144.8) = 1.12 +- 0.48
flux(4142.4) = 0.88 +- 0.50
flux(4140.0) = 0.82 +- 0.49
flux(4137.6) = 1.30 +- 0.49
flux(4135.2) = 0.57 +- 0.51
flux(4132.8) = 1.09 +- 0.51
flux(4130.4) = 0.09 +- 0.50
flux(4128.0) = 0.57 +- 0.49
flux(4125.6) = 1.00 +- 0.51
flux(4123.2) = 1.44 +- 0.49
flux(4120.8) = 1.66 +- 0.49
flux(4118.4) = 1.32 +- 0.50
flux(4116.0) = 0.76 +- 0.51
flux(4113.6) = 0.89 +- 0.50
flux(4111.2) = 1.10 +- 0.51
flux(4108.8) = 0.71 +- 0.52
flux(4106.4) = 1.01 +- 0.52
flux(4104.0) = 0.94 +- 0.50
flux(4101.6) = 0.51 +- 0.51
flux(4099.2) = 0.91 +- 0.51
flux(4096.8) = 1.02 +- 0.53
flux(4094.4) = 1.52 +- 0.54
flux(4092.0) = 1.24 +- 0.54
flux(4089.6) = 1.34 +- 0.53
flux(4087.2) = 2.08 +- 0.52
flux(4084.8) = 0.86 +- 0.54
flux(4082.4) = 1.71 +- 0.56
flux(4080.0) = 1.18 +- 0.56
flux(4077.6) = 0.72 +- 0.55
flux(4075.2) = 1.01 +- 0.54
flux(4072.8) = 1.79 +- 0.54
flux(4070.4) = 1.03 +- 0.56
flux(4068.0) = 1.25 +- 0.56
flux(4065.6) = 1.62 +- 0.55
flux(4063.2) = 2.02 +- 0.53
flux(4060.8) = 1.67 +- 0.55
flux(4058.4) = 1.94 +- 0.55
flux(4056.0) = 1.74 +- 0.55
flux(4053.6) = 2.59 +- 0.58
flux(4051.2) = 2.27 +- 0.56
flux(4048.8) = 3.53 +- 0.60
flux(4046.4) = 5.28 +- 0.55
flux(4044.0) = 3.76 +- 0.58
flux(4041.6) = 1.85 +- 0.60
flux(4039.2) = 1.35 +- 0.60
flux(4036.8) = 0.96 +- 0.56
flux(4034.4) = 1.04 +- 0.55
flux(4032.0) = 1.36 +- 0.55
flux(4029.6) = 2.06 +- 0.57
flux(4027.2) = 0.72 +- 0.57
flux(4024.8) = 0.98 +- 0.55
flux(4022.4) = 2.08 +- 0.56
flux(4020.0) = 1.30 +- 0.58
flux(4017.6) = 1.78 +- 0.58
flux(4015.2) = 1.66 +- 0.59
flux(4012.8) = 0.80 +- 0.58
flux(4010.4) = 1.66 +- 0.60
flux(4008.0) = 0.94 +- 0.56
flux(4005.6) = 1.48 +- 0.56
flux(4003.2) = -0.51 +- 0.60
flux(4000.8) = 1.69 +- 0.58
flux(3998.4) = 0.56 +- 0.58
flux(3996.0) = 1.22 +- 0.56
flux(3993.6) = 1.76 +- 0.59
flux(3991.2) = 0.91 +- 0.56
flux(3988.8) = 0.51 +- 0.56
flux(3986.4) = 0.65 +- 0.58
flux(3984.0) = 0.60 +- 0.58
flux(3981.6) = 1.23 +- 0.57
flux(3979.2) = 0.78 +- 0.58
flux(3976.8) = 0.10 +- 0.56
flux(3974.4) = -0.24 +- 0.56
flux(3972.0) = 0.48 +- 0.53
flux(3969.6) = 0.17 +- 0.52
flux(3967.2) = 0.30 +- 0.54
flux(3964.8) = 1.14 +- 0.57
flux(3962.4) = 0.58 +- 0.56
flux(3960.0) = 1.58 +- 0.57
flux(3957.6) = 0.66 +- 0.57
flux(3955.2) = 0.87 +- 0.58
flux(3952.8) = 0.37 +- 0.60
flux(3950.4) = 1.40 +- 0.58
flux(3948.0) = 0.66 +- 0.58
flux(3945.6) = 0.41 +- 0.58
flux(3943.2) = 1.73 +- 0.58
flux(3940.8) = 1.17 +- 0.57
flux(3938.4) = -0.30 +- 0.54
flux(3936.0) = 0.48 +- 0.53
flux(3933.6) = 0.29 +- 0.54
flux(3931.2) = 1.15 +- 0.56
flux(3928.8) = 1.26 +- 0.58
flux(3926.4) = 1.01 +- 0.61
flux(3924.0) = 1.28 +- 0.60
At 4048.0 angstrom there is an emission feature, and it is Lyman alpha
